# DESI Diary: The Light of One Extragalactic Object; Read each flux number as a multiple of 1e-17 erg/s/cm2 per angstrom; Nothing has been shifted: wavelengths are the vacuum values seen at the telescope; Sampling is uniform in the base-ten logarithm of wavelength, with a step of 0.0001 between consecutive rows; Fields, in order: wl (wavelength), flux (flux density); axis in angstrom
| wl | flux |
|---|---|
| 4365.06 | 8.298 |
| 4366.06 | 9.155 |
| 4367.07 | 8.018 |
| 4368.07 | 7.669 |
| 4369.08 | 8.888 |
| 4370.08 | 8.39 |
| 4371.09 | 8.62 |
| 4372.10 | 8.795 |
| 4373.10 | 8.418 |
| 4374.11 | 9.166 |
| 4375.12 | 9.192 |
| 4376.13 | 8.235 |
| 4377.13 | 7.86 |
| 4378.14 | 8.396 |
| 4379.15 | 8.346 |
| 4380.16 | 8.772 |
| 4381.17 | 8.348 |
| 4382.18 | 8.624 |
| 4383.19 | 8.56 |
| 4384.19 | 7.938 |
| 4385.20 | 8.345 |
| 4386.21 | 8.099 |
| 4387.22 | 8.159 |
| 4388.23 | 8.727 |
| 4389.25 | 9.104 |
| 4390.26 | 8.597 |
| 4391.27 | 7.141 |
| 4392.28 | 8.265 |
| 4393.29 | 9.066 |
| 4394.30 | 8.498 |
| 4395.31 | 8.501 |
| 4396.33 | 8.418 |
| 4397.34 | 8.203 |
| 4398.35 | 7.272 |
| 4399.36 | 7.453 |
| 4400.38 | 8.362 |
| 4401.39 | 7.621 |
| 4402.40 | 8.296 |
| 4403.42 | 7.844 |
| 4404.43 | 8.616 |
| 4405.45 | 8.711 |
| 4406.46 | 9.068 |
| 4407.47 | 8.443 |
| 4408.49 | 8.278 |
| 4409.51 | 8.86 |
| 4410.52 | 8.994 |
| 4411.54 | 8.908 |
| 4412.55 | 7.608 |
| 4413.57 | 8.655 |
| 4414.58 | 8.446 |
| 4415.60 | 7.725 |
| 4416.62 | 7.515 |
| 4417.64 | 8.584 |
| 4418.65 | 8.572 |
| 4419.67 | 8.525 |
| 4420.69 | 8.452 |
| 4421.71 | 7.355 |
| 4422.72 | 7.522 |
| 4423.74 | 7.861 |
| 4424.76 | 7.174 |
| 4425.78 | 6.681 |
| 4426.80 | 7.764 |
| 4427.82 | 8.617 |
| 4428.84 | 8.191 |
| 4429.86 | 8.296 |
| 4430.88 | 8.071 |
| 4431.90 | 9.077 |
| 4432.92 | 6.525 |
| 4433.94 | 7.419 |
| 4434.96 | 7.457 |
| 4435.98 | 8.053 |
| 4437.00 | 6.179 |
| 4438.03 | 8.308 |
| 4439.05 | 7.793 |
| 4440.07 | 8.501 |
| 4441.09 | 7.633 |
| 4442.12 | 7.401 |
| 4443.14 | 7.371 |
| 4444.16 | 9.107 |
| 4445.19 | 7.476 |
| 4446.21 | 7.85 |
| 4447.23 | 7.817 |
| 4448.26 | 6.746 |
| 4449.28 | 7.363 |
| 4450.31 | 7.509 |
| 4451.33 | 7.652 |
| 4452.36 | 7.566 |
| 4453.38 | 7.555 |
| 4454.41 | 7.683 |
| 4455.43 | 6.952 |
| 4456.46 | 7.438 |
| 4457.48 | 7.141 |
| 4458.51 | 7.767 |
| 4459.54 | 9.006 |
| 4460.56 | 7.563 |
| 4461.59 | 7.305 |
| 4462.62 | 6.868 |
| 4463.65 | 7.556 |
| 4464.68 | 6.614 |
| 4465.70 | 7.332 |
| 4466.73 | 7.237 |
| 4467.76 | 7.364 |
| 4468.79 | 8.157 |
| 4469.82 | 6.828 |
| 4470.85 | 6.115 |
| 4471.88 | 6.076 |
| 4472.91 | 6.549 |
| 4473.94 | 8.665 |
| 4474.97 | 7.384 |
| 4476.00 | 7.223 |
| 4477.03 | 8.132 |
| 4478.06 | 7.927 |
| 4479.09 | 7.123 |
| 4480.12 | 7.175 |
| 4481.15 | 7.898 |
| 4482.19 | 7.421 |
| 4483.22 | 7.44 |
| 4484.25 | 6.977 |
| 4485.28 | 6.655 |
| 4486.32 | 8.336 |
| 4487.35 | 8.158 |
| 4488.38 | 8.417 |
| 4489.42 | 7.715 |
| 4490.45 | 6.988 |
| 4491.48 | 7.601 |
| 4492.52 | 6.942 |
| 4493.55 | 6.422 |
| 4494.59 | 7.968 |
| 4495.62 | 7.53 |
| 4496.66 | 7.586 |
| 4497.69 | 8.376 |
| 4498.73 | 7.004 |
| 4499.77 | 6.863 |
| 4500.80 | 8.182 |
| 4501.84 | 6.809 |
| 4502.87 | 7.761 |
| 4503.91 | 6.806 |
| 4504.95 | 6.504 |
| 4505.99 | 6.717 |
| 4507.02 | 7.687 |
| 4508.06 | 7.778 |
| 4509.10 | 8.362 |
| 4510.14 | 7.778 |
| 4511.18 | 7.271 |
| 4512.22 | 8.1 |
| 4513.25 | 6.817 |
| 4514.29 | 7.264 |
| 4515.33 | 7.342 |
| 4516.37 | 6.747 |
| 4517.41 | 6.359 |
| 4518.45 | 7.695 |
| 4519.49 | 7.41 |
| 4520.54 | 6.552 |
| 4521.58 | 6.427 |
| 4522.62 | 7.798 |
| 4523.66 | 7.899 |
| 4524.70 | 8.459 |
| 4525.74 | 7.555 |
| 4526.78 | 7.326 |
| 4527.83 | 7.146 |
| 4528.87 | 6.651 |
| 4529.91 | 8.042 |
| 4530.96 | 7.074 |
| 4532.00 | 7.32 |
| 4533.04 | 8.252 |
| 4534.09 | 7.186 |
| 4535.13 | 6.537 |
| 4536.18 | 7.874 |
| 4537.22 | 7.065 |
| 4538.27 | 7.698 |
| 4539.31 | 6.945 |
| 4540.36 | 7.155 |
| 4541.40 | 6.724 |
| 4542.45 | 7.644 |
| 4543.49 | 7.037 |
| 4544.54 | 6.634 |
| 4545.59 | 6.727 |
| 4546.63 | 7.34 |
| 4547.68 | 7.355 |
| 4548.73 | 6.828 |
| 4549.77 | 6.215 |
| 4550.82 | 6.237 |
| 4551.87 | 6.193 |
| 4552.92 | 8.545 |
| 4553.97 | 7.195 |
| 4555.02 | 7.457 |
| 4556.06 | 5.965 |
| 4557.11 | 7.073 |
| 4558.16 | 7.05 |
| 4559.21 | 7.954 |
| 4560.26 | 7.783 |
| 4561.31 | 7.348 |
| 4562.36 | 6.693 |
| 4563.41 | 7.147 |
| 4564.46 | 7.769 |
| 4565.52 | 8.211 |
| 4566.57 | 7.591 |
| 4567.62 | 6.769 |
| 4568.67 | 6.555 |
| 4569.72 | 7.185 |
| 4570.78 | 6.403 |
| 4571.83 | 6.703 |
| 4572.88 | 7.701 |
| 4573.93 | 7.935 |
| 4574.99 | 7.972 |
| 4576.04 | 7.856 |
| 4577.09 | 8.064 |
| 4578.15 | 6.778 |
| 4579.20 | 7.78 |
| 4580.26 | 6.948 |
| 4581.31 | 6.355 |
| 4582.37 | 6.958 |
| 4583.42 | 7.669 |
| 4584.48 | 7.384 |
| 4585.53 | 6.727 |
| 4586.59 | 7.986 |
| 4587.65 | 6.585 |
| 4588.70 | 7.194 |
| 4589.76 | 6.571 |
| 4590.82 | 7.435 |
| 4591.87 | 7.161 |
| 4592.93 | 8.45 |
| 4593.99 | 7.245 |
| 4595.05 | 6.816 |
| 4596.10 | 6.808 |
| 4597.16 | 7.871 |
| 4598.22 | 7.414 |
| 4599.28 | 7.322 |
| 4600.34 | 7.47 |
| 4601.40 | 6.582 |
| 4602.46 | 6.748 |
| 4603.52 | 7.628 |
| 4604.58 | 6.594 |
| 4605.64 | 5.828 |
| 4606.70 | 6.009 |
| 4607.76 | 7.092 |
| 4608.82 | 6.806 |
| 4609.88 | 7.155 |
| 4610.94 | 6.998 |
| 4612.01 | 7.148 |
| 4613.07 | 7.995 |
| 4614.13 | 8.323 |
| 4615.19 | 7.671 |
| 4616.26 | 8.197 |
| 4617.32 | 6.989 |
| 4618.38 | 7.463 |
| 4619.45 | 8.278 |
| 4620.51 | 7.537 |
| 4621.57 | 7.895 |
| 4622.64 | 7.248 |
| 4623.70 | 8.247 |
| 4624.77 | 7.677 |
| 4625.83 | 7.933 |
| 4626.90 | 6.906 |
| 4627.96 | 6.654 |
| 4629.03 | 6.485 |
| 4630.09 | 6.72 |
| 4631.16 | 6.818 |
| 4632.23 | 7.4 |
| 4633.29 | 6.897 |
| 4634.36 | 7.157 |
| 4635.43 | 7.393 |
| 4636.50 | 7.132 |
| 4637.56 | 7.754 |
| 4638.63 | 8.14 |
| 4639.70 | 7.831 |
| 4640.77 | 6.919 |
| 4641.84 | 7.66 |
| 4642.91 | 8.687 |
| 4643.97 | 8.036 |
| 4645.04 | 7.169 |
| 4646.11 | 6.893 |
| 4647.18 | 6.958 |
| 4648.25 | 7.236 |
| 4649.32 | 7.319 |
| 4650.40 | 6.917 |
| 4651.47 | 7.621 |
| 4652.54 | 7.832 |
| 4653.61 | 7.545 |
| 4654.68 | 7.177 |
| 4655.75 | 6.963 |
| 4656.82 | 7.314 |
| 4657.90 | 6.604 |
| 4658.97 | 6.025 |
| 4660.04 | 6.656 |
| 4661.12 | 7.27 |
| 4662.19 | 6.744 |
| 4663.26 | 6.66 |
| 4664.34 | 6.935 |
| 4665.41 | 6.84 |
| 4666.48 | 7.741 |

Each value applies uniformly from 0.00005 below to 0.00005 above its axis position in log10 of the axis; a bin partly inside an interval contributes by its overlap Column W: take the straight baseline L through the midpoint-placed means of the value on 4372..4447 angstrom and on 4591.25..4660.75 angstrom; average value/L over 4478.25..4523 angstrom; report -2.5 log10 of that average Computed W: 0.06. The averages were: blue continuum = 8.16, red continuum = 7.28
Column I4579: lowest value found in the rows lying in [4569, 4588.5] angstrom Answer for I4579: 6.355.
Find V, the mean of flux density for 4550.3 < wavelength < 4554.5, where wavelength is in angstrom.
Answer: 7.03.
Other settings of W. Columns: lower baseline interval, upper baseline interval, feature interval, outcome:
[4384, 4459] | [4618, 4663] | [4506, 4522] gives 0.06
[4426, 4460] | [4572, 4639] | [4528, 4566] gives 0.04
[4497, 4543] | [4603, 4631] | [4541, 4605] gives 0.02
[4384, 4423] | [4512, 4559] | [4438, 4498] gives 0.03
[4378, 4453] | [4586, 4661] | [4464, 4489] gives 0.06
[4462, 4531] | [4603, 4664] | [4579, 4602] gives 0.01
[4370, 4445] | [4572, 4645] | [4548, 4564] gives 0.07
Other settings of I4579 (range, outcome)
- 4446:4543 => 6.076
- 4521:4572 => 5.965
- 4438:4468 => 6.614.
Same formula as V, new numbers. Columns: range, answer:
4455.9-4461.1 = 7.77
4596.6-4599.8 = 7.52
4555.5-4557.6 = 6.56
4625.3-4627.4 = 7.42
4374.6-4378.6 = 8.42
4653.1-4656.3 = 7.24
